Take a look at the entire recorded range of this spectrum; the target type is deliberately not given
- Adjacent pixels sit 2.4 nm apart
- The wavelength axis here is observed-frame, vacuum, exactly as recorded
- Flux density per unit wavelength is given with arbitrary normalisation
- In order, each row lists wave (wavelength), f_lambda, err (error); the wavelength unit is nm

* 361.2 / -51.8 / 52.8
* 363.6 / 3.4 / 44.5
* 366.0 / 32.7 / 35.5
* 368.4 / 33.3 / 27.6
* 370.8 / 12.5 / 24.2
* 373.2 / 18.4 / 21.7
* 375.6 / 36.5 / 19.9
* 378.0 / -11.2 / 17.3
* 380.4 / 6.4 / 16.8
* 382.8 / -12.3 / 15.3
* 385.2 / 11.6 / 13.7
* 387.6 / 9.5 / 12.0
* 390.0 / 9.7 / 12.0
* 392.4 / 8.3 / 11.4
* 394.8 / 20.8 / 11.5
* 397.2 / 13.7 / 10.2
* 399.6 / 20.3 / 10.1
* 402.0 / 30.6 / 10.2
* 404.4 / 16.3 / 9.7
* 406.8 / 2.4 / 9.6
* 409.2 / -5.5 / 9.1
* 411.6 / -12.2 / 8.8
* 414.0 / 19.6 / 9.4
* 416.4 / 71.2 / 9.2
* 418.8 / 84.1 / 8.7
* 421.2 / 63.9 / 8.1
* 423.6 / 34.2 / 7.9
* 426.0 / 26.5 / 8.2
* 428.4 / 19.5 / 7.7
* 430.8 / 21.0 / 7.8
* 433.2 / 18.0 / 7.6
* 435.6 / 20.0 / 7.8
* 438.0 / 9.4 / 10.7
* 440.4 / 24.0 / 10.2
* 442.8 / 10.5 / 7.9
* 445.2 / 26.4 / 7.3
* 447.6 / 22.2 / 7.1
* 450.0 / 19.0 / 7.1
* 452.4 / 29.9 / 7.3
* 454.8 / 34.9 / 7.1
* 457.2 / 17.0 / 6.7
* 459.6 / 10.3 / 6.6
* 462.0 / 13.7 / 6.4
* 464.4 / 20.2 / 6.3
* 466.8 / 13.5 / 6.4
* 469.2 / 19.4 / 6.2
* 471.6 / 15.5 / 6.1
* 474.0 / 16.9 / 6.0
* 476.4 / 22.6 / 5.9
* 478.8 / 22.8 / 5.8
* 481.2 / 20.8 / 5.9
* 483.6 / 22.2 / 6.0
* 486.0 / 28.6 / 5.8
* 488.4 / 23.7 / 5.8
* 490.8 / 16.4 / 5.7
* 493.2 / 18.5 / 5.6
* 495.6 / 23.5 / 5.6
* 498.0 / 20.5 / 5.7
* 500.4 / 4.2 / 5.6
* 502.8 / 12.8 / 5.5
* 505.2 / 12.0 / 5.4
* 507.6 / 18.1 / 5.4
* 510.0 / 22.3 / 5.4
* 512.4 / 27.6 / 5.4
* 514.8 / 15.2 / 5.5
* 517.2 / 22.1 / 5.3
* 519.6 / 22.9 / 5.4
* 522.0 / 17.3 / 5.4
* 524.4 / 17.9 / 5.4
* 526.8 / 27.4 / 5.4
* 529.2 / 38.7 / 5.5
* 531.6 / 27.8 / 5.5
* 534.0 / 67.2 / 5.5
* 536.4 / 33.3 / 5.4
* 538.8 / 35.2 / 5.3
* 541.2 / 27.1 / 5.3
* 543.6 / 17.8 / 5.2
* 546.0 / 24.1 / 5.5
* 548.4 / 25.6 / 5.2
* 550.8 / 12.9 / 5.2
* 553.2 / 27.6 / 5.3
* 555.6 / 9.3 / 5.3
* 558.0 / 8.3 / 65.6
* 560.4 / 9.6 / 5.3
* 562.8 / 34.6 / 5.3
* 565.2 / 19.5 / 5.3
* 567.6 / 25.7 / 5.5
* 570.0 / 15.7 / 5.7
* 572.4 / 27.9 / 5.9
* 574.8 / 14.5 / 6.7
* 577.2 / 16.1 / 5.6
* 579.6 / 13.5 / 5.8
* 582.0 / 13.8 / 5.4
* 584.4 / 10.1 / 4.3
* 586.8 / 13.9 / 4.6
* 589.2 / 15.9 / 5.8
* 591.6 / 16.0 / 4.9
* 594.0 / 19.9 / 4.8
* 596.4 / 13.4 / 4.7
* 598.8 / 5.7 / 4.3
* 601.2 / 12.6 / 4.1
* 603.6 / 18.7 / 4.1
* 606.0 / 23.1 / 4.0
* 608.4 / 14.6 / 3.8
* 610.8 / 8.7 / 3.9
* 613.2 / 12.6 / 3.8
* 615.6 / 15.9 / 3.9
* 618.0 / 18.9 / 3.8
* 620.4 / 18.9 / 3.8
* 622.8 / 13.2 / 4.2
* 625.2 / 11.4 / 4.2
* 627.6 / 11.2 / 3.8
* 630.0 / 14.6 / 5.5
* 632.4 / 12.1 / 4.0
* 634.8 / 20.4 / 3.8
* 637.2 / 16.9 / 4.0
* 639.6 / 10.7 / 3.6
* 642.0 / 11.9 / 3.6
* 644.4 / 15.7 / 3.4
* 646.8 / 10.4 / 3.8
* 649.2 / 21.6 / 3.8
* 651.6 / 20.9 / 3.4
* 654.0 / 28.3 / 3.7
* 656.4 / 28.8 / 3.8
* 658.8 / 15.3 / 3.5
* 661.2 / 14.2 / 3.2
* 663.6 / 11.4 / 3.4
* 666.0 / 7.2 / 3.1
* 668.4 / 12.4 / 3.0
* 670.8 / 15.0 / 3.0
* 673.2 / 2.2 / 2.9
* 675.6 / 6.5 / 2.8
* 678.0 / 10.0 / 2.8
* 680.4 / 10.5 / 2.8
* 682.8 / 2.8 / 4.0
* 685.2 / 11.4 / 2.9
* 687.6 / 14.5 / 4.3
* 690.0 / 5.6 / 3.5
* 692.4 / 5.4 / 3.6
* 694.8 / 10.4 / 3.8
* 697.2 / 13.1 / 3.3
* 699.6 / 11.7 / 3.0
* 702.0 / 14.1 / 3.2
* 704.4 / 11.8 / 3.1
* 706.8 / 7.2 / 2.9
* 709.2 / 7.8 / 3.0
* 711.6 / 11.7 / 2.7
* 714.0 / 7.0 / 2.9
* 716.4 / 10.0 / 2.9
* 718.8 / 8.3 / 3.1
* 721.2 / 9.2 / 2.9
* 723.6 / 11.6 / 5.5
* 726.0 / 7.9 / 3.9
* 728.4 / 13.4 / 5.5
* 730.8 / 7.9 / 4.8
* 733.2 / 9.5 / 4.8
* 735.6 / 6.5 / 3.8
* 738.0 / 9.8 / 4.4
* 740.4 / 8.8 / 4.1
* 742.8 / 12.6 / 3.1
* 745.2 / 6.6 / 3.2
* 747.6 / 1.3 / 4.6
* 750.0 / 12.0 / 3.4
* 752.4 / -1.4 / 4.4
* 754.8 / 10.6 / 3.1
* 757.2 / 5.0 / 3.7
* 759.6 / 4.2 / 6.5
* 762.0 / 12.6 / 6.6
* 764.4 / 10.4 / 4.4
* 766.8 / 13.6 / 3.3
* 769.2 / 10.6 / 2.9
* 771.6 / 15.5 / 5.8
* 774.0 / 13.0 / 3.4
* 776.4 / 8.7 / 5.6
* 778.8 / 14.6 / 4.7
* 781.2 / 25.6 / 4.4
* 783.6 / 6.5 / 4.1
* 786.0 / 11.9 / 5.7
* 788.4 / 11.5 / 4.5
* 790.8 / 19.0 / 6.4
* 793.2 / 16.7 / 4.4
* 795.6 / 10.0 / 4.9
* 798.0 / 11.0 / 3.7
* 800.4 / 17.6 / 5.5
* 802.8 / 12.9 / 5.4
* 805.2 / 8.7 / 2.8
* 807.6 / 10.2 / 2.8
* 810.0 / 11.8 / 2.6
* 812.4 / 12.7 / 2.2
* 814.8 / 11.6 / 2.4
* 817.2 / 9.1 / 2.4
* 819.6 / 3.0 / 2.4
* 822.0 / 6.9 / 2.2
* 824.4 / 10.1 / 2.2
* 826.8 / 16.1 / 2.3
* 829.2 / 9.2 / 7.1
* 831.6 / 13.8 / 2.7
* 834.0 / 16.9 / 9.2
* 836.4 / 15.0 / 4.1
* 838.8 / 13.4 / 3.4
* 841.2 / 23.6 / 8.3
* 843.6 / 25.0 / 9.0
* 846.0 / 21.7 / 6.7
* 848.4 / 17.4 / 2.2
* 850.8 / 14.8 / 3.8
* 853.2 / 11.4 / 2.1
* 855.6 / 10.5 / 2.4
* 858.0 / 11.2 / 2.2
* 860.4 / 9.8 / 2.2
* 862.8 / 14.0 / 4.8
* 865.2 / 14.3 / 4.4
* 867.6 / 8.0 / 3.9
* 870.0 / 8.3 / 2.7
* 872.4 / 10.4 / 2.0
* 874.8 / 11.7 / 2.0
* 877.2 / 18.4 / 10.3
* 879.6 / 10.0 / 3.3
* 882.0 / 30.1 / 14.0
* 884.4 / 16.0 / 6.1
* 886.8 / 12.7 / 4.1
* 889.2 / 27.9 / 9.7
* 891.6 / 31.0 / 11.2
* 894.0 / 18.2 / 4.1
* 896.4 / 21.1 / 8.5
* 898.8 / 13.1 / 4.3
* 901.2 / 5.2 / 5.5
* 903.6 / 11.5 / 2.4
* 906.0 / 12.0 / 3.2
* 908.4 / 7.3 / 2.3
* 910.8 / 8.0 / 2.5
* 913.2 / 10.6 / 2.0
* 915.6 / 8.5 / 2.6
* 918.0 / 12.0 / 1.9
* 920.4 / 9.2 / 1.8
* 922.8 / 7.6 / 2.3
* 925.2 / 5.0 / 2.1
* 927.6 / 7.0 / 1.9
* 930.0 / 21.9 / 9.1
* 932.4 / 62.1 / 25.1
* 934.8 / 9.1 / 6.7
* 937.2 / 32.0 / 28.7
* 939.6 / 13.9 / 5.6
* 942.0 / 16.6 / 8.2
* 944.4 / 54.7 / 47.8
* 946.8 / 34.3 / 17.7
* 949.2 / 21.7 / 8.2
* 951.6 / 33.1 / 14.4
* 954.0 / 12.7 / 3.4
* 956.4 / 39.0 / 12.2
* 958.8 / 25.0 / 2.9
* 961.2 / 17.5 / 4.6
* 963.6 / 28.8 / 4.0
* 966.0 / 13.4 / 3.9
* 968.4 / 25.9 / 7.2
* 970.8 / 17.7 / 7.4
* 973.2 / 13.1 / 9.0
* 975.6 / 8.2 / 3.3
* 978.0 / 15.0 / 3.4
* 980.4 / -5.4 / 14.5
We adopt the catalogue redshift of 2.44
